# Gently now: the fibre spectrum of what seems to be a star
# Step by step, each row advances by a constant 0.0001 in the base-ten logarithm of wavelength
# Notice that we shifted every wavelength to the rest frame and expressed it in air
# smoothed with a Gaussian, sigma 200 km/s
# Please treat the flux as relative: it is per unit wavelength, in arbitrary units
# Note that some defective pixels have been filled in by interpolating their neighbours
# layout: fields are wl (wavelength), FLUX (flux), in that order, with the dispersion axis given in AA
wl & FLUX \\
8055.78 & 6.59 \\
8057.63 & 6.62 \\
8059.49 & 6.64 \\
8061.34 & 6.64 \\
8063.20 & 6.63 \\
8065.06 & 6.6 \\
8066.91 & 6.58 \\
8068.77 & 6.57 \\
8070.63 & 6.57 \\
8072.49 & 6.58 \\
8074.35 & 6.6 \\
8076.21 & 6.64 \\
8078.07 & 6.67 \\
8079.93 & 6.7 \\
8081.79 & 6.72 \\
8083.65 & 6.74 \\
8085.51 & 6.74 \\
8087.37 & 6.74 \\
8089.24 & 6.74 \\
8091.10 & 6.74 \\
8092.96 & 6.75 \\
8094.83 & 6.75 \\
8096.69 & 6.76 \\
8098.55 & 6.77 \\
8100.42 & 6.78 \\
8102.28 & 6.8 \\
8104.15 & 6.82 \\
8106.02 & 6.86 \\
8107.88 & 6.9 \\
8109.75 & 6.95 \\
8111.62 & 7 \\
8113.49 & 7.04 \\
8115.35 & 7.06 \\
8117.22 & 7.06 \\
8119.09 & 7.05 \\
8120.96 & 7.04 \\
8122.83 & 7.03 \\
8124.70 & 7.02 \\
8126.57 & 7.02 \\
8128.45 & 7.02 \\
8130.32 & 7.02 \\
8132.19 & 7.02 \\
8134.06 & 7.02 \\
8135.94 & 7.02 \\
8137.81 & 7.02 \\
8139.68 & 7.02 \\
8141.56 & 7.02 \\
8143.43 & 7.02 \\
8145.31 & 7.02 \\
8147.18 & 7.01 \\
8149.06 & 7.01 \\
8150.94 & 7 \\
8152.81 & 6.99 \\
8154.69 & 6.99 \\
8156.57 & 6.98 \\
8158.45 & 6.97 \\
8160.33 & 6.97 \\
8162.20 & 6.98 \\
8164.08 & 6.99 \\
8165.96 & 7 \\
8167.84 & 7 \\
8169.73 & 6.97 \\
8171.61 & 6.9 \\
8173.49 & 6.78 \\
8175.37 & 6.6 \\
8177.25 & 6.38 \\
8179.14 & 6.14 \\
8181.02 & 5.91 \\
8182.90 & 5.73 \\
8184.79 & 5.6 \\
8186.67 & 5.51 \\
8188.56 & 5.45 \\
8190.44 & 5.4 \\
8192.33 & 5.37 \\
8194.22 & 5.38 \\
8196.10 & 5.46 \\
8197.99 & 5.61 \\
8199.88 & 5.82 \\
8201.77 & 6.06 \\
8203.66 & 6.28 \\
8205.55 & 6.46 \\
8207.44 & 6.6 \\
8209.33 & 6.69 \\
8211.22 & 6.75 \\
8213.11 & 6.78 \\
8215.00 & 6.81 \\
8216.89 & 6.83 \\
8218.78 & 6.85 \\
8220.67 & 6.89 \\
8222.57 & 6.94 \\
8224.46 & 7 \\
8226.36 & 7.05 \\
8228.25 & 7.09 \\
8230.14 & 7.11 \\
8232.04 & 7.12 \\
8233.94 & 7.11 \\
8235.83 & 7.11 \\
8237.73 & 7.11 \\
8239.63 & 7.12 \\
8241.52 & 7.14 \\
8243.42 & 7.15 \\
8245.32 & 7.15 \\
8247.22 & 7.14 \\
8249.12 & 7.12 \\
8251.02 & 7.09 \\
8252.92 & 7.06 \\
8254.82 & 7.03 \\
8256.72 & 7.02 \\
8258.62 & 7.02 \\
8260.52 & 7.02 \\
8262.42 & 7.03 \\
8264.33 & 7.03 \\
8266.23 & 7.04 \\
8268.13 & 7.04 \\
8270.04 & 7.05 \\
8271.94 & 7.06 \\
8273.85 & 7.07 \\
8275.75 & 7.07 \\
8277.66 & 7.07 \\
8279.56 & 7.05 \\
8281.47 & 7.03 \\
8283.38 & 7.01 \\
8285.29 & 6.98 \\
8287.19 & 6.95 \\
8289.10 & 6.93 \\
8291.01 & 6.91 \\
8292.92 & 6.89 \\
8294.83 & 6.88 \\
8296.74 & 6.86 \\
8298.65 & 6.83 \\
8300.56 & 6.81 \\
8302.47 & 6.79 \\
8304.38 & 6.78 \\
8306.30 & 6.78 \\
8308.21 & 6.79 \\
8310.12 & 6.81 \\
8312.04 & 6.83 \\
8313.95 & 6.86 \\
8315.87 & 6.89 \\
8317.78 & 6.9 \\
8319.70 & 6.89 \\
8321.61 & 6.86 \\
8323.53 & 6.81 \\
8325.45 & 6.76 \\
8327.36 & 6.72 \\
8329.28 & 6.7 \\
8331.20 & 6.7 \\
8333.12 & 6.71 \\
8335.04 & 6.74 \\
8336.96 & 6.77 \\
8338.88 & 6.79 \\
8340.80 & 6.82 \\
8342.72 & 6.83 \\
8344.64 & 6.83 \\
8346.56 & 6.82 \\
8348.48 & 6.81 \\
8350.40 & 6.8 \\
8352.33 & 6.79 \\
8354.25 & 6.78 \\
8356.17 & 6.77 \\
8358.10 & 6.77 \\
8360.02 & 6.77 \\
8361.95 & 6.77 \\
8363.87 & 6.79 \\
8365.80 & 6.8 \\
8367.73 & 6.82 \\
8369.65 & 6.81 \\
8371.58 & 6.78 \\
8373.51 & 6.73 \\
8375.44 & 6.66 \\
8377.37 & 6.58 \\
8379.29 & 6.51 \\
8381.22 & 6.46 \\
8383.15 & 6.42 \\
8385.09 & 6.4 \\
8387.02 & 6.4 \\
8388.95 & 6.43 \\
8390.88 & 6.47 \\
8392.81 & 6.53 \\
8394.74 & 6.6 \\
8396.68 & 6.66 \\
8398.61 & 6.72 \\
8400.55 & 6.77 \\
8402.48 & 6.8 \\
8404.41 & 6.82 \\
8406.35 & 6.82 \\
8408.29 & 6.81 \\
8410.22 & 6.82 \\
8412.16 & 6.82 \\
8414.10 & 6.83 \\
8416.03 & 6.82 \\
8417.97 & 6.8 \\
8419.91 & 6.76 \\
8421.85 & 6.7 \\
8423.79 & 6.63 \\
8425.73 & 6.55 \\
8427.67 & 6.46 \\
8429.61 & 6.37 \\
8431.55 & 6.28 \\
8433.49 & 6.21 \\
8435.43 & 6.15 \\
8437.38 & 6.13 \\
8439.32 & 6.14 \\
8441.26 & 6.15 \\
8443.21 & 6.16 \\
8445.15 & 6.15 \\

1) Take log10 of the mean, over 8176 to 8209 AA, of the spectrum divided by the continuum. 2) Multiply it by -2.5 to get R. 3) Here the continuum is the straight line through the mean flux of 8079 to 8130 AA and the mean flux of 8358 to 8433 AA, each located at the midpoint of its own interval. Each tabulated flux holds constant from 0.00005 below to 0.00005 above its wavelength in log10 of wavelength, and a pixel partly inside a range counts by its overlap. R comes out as 0.16 mag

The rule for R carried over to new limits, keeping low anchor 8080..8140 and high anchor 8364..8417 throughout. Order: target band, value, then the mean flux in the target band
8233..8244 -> -0.05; 7.13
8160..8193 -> 0.09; 6.31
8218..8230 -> -0.03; 6.98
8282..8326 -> -0.02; 6.86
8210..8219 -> 0.00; 6.8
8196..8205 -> 0.16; 5.9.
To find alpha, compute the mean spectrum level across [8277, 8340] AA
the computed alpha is 6.85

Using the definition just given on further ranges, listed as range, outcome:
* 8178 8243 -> 6.43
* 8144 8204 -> 6.39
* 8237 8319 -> 6.98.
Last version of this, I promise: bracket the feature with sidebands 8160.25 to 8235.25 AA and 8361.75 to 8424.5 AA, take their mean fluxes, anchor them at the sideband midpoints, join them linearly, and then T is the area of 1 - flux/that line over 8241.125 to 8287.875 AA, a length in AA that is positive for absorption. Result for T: -3.7 AA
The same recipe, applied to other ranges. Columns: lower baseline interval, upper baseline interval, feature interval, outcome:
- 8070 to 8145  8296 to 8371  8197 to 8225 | 1.2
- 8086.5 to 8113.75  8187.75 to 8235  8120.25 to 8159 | -1.9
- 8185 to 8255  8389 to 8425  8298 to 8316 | -0.4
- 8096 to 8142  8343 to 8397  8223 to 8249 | -1.1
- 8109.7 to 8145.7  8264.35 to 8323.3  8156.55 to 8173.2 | 0.1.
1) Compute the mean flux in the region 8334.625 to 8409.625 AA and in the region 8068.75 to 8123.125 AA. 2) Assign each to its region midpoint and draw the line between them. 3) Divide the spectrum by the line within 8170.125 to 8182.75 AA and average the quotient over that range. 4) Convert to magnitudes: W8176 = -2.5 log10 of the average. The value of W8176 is 0.06 mag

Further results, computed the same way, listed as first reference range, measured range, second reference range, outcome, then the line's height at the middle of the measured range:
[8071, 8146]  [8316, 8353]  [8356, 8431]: -0.01 mag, 6.71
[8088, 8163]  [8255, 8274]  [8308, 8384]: -0.03 mag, 6.83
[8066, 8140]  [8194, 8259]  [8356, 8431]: 0.00 mag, 6.77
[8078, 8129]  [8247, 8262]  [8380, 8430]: -0.05 mag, 6.76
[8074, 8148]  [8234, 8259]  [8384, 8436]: -0.05 mag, 6.77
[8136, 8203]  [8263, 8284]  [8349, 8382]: -0.07 mag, 6.61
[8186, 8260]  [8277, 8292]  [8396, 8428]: -0.05 mag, 6.68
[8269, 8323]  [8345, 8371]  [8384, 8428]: 0.00 mag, 6.78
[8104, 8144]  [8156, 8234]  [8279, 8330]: 0.08 mag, 6.95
